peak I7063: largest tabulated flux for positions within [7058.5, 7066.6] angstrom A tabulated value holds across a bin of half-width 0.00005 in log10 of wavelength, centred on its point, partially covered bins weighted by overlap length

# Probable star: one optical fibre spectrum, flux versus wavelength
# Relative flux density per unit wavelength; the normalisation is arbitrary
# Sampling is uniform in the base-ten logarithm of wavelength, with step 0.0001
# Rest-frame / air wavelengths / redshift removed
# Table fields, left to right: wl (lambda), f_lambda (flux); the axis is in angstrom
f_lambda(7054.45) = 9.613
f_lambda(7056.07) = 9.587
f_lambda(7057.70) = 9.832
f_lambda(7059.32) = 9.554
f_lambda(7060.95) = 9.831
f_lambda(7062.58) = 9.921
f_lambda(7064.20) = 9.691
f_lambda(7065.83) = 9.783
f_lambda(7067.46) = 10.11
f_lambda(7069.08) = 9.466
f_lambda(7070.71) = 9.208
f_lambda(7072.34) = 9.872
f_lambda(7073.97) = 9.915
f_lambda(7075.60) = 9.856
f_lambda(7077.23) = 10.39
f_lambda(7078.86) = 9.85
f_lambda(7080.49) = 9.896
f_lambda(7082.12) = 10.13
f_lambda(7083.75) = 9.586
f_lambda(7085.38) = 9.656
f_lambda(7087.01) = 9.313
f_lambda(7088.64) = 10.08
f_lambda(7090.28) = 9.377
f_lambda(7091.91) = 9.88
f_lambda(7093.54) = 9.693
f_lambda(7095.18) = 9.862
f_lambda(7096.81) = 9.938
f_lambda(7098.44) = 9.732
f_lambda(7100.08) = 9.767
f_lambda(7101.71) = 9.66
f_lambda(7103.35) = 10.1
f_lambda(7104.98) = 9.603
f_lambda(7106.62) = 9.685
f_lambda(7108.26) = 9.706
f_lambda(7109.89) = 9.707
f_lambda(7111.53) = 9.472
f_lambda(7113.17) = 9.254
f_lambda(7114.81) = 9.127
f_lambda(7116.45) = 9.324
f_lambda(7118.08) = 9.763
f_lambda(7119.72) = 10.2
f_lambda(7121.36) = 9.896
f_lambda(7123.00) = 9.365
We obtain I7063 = 9.921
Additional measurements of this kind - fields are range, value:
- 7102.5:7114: 10.1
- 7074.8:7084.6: 10.39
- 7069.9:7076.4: 9.915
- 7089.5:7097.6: 9.938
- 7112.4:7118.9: 9.763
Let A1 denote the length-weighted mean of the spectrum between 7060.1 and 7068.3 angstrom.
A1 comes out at 9.86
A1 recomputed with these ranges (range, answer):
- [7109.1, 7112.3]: 9.58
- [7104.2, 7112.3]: 9.63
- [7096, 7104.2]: 9.84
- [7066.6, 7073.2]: 9.67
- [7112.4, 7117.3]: 9.25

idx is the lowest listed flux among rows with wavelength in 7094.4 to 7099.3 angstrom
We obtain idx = 9.732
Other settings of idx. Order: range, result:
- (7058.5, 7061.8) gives 9.554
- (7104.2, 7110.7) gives 9.603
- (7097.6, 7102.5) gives 9.66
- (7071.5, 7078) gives 9.856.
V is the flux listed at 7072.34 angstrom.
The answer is 9.872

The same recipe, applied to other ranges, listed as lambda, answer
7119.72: 10.2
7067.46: 10.11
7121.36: 9.896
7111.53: 9.472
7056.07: 9.587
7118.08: 9.763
